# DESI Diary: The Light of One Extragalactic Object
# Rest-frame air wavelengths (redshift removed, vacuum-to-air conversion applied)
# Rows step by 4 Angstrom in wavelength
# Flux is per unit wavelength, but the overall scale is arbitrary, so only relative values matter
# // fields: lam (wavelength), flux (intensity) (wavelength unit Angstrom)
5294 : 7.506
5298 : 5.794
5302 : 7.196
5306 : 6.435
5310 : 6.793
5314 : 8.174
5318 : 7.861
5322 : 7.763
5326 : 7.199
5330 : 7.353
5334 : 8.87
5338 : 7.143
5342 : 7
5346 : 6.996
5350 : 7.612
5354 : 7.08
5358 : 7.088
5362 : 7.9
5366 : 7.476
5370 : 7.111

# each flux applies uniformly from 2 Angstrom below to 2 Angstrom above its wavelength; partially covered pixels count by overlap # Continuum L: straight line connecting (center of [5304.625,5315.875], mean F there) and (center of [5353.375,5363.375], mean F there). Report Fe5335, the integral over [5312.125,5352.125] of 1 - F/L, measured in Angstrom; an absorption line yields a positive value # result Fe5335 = -1.90 Angstrom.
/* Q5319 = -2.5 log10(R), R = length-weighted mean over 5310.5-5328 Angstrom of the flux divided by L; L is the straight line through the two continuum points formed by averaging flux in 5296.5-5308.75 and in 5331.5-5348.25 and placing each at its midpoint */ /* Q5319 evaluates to -0.11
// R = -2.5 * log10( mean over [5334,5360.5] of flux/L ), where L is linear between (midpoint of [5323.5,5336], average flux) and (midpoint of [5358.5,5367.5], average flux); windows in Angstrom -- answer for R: 0.06 mag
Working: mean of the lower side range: 7.81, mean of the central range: 7.3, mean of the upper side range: 7.6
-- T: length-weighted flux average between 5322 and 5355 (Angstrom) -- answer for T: 7.44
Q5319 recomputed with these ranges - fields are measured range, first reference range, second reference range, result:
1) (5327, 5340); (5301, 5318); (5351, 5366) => -0.063 mag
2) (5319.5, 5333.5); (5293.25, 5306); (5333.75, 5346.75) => -0.068 mag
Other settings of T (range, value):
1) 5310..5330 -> 7.61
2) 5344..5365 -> 7.34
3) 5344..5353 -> 7.28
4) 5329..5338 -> 7.98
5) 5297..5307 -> 6.55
